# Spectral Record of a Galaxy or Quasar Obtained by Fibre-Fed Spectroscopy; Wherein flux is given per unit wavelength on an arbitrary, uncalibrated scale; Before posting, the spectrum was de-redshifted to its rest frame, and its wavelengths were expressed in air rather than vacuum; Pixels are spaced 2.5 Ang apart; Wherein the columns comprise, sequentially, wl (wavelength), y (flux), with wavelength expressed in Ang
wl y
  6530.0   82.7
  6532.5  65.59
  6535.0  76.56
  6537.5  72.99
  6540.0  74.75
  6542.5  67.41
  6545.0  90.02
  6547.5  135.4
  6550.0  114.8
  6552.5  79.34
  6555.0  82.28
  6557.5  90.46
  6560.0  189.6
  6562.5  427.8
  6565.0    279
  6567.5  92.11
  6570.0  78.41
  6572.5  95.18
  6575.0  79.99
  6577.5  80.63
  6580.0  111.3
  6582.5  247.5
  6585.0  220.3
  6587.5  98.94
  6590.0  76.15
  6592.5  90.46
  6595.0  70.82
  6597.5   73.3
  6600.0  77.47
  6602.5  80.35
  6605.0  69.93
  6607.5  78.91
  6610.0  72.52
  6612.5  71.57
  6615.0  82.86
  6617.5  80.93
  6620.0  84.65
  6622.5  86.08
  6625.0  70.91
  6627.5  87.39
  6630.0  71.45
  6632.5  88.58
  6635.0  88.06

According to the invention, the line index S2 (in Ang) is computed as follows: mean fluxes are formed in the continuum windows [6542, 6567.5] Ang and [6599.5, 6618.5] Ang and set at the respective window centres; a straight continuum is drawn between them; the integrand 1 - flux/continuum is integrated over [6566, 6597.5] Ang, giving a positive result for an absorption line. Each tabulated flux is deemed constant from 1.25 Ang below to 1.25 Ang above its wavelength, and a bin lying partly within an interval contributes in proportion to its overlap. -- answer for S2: 0.9 Ang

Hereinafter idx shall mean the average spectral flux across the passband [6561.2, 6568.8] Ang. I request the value 265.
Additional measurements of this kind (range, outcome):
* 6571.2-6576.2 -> 87.6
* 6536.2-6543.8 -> 71.9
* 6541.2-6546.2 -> 78.6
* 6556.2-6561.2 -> 139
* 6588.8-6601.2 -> 77.6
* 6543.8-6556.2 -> 100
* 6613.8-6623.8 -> 83.6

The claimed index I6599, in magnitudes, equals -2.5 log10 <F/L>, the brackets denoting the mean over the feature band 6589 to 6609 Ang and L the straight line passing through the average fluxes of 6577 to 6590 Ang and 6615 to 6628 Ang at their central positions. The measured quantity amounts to 0.486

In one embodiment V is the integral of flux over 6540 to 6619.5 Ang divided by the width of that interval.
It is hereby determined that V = 115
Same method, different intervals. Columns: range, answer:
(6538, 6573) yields 135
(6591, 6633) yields 78.5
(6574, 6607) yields 106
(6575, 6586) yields 154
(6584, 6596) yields 110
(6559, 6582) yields 162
